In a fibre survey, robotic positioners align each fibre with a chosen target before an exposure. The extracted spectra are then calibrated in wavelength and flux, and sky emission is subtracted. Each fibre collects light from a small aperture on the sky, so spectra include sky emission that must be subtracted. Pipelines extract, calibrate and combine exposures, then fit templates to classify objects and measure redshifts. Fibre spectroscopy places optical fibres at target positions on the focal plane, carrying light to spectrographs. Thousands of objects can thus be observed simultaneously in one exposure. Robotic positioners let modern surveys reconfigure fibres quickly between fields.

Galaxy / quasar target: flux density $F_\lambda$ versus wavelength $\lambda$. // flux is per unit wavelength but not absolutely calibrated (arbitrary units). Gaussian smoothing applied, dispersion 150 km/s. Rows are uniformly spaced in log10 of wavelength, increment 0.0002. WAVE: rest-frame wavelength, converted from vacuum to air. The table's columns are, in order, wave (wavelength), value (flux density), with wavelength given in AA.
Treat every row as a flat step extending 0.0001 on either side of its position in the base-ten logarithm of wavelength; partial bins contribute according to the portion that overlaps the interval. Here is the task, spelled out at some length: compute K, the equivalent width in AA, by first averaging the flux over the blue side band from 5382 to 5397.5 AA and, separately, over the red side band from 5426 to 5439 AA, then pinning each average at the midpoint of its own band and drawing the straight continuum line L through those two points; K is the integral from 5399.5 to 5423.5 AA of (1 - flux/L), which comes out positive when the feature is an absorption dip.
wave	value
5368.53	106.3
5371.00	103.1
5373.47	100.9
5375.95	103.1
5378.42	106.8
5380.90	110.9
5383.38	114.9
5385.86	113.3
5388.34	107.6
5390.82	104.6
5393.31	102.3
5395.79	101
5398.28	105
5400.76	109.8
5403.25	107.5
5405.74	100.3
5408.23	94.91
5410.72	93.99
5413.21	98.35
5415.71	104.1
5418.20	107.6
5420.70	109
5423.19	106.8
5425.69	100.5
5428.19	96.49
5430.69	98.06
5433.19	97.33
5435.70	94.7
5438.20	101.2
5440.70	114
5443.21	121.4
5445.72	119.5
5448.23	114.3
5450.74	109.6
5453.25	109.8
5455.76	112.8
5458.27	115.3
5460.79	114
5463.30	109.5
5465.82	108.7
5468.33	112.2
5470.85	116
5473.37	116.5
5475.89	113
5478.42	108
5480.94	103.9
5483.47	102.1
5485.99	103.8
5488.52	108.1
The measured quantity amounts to -0.19 AA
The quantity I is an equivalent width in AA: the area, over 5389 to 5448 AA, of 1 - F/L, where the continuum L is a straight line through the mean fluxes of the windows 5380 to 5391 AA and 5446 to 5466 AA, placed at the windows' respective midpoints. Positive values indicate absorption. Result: 3.93 AA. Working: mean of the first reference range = 111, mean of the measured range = 104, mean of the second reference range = 112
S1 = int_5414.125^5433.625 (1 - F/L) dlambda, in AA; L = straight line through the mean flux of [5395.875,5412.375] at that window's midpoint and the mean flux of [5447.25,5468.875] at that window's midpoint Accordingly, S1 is 0.5 AA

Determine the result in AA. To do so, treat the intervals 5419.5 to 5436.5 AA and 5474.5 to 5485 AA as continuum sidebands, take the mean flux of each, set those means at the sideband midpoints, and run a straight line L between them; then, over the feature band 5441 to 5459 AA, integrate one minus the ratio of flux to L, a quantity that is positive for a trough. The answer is -2.0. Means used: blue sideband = 101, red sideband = 107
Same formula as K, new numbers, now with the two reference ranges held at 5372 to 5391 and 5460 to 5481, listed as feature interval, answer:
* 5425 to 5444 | 1.3 AA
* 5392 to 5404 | 0.4 AA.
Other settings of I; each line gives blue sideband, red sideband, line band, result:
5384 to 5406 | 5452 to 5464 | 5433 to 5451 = 0.2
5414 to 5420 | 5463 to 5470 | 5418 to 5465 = 0.0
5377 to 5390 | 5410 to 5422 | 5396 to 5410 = 0.4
